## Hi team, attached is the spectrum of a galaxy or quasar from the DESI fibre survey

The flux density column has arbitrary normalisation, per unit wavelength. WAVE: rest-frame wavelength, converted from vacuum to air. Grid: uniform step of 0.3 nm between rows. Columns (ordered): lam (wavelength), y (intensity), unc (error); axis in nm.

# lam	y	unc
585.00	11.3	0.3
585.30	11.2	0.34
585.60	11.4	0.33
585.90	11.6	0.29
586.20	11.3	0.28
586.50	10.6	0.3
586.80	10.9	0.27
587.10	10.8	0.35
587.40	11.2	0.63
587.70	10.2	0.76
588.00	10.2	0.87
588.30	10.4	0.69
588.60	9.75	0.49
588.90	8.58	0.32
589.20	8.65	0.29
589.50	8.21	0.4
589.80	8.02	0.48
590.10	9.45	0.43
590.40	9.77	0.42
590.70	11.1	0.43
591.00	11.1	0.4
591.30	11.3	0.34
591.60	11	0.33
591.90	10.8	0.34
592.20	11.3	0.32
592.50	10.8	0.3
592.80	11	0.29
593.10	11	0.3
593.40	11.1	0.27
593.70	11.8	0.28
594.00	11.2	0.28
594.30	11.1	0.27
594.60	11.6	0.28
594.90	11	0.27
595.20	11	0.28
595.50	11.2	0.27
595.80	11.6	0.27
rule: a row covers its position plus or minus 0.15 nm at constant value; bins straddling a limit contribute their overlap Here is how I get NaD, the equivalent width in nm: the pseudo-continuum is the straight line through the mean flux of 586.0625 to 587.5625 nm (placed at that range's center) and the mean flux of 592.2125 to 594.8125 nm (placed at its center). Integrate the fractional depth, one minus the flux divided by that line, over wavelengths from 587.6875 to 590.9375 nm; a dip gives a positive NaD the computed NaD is 0.45 nm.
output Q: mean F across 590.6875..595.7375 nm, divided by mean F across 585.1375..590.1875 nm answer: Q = 1.10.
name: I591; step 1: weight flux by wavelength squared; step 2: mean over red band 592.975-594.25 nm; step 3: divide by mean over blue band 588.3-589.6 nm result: 1.3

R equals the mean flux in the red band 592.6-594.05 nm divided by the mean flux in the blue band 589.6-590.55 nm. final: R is 1.24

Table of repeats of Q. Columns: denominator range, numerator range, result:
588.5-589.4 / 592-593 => 1.24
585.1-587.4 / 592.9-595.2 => 1.01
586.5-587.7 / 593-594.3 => 1.04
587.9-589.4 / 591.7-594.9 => 1.18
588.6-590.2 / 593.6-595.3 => 1.30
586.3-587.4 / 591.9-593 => 1.01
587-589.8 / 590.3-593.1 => 1.13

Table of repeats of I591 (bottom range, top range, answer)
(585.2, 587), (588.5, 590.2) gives 0.79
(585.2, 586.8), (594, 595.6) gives 1.03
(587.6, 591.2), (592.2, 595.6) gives 1.18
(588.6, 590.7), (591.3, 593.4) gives 1.23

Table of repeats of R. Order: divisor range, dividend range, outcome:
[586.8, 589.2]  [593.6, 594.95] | 1.12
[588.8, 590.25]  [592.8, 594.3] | 1.31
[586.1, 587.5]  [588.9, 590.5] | 0.80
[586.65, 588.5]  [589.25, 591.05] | 0.89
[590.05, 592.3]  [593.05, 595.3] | 1.04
